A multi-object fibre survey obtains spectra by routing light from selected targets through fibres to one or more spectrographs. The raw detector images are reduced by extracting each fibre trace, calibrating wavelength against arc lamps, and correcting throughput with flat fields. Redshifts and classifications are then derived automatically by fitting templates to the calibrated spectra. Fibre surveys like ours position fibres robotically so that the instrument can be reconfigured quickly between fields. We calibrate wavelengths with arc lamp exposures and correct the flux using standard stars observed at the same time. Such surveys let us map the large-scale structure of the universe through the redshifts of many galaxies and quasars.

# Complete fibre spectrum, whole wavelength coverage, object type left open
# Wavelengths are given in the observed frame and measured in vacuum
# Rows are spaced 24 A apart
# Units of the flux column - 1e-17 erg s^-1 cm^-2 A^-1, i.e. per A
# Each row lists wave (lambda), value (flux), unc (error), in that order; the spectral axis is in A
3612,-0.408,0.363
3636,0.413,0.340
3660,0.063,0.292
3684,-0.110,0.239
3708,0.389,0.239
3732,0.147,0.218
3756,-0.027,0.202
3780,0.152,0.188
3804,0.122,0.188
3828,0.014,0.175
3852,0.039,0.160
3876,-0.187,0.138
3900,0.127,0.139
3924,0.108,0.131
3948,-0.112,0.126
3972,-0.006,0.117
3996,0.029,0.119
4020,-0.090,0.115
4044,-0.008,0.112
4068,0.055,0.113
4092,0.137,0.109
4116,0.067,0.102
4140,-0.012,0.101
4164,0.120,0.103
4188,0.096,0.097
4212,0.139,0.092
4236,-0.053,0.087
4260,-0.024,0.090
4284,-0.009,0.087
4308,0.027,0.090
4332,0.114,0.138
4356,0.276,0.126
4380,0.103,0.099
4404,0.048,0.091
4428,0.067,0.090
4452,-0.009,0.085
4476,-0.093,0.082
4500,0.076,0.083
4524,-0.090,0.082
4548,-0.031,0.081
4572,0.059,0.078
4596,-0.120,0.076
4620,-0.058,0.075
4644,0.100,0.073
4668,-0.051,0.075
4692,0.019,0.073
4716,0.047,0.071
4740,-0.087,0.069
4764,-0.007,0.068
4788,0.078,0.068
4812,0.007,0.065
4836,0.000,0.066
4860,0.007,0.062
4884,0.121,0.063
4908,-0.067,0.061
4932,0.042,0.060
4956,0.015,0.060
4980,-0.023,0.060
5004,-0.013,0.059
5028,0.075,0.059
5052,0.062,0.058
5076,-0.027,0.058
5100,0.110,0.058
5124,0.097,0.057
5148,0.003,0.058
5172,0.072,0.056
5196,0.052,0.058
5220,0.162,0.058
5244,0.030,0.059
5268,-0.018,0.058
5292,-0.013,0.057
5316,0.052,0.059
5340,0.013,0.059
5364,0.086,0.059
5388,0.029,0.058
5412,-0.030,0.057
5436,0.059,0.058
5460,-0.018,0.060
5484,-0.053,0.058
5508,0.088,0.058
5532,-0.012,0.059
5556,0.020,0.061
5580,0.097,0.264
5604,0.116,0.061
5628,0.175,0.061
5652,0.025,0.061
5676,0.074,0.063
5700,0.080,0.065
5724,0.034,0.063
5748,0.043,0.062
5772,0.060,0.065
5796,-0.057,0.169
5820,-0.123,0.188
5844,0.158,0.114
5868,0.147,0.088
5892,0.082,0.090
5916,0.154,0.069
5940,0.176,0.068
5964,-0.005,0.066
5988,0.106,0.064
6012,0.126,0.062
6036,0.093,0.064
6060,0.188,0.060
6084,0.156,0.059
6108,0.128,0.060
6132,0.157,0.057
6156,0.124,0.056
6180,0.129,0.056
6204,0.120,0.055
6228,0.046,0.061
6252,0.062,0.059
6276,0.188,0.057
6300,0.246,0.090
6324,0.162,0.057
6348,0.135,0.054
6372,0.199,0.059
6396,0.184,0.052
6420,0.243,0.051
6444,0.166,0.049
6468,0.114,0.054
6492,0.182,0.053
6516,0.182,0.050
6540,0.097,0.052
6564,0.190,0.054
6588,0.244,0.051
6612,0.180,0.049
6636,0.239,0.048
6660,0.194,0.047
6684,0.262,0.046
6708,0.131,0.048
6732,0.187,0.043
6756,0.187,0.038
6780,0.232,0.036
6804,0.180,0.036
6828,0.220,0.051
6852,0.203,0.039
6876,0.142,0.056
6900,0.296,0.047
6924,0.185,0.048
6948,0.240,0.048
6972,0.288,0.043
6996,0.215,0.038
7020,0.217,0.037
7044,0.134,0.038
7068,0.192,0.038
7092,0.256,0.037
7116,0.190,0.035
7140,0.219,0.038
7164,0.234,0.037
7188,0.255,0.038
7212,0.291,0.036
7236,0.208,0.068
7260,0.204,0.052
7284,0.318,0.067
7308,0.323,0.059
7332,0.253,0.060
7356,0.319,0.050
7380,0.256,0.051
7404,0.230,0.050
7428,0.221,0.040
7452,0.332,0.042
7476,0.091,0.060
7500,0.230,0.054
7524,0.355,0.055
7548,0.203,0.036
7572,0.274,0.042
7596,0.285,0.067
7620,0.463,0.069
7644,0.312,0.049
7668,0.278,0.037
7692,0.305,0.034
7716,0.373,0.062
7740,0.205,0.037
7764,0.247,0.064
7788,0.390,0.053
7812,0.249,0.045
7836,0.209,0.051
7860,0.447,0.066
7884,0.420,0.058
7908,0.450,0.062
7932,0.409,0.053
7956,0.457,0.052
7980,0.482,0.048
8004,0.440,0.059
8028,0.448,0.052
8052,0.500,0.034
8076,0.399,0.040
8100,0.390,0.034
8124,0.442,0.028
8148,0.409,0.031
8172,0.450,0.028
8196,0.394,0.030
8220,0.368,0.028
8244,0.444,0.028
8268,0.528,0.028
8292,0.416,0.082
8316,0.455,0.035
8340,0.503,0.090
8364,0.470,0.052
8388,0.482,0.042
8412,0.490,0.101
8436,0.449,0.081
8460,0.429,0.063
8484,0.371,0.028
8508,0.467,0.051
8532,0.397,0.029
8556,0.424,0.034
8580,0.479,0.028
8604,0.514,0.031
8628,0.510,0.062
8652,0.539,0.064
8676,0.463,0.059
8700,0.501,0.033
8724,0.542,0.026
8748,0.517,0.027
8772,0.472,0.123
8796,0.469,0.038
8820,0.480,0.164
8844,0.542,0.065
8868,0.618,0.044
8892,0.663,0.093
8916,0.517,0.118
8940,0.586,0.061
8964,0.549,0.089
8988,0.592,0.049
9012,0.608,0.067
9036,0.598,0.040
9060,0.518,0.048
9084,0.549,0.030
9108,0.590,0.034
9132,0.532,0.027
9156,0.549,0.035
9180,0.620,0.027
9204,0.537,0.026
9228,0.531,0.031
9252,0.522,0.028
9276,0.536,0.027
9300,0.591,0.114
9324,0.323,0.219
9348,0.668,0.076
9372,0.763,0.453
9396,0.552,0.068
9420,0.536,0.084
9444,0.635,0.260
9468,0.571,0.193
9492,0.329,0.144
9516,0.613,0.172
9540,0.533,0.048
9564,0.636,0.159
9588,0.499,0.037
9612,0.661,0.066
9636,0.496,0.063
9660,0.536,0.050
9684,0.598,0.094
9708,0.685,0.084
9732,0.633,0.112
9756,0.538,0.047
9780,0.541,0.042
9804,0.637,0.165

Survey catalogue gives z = 0.970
